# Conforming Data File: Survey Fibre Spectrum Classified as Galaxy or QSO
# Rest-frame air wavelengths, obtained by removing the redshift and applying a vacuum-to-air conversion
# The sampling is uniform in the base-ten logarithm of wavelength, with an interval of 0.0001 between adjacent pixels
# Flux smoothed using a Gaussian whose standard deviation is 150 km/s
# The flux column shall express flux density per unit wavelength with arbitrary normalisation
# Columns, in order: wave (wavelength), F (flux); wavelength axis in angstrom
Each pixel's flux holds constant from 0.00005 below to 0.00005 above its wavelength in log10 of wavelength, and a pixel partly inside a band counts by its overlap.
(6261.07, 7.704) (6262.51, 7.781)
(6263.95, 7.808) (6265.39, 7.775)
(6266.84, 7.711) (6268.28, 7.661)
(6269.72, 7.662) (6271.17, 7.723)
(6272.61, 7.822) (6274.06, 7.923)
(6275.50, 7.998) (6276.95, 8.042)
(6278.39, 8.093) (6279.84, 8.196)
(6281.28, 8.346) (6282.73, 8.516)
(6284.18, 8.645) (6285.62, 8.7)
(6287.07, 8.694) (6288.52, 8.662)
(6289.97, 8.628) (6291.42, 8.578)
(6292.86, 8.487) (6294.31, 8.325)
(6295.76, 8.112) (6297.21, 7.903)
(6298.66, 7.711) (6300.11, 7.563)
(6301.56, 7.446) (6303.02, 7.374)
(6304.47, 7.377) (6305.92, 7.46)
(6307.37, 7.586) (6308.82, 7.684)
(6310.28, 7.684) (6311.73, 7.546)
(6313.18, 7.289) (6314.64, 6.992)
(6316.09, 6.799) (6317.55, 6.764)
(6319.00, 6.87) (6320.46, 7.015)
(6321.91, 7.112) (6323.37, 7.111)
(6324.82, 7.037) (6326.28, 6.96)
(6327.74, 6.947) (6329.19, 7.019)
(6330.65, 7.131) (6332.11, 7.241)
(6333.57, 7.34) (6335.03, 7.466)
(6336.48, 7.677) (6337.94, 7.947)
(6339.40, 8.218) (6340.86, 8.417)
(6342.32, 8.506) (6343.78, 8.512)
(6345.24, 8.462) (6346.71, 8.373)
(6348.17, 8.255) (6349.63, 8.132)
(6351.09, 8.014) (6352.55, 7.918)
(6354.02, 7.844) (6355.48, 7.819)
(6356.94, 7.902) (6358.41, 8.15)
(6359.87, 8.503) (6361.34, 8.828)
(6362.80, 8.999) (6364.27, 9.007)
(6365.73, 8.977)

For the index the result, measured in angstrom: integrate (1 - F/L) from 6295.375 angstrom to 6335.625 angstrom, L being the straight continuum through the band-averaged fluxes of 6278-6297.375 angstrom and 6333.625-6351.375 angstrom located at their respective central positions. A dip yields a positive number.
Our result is 4.8 angstrom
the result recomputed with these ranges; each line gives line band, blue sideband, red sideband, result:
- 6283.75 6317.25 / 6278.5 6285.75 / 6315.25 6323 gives -0.7 angstrom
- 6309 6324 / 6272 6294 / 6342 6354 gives 2.1 angstrom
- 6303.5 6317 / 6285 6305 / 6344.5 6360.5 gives 1.2 angstrom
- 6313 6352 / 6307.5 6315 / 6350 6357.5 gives 0.8 angstrom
